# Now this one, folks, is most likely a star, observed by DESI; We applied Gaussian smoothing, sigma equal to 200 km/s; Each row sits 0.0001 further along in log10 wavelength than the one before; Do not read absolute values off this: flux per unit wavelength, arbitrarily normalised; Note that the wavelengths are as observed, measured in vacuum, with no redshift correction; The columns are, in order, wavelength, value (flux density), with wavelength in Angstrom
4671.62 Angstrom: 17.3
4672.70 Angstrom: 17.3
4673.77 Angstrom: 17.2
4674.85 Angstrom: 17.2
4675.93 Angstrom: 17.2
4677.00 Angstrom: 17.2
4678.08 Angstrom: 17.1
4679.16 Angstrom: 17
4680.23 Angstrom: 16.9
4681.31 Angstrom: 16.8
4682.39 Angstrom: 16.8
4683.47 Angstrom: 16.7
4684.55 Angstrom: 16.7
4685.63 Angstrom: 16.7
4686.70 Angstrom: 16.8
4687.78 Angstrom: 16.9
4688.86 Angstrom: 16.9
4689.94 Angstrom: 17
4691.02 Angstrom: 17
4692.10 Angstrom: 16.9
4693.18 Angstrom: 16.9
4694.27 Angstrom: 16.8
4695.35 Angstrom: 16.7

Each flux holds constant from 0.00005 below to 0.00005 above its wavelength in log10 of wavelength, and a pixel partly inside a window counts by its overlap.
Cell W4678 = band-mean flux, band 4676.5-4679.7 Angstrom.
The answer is 17.1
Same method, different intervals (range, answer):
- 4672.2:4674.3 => 17.3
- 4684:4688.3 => 16.8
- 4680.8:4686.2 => 16.7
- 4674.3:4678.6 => 17.2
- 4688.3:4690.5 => 16.9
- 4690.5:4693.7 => 16.9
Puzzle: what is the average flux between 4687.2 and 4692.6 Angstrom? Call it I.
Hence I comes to 16.9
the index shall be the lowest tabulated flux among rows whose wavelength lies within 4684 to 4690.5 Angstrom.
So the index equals 16.7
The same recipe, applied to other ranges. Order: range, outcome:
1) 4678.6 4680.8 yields 16.9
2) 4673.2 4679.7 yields 17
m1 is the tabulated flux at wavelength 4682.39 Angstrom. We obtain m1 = 16.8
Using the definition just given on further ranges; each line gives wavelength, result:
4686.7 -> 16.8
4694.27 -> 16.8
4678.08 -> 17.1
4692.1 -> 16.9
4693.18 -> 16.9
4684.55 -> 16.7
